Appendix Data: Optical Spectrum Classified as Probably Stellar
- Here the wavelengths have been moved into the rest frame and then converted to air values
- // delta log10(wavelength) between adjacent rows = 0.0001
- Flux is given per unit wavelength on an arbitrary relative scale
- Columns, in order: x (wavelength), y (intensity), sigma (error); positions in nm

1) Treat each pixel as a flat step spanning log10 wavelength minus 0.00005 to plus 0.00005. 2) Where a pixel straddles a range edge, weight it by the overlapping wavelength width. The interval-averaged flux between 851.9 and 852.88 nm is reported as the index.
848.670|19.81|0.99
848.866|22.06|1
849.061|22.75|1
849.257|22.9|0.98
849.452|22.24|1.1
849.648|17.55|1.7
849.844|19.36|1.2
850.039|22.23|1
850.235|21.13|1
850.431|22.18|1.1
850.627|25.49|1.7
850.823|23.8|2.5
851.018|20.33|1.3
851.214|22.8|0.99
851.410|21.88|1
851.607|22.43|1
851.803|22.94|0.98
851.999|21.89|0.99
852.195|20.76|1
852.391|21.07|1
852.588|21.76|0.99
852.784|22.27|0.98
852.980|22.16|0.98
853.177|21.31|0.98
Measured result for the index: 21.6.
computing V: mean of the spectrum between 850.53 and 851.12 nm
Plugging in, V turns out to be 23.2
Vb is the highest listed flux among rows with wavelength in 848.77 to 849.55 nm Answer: 22.9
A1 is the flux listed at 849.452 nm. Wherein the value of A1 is 22.24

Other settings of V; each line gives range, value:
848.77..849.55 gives 22.5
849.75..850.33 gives 20.9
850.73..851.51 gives 22.2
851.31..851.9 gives 22.4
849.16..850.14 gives 20.9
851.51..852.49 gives 21.8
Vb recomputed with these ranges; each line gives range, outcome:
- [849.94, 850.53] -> 22.23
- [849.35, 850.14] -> 22.24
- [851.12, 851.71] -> 22.8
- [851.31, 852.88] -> 22.94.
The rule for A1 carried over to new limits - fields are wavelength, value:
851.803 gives 22.94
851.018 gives 20.33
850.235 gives 21.13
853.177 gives 21.31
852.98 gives 22.16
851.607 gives 22.43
